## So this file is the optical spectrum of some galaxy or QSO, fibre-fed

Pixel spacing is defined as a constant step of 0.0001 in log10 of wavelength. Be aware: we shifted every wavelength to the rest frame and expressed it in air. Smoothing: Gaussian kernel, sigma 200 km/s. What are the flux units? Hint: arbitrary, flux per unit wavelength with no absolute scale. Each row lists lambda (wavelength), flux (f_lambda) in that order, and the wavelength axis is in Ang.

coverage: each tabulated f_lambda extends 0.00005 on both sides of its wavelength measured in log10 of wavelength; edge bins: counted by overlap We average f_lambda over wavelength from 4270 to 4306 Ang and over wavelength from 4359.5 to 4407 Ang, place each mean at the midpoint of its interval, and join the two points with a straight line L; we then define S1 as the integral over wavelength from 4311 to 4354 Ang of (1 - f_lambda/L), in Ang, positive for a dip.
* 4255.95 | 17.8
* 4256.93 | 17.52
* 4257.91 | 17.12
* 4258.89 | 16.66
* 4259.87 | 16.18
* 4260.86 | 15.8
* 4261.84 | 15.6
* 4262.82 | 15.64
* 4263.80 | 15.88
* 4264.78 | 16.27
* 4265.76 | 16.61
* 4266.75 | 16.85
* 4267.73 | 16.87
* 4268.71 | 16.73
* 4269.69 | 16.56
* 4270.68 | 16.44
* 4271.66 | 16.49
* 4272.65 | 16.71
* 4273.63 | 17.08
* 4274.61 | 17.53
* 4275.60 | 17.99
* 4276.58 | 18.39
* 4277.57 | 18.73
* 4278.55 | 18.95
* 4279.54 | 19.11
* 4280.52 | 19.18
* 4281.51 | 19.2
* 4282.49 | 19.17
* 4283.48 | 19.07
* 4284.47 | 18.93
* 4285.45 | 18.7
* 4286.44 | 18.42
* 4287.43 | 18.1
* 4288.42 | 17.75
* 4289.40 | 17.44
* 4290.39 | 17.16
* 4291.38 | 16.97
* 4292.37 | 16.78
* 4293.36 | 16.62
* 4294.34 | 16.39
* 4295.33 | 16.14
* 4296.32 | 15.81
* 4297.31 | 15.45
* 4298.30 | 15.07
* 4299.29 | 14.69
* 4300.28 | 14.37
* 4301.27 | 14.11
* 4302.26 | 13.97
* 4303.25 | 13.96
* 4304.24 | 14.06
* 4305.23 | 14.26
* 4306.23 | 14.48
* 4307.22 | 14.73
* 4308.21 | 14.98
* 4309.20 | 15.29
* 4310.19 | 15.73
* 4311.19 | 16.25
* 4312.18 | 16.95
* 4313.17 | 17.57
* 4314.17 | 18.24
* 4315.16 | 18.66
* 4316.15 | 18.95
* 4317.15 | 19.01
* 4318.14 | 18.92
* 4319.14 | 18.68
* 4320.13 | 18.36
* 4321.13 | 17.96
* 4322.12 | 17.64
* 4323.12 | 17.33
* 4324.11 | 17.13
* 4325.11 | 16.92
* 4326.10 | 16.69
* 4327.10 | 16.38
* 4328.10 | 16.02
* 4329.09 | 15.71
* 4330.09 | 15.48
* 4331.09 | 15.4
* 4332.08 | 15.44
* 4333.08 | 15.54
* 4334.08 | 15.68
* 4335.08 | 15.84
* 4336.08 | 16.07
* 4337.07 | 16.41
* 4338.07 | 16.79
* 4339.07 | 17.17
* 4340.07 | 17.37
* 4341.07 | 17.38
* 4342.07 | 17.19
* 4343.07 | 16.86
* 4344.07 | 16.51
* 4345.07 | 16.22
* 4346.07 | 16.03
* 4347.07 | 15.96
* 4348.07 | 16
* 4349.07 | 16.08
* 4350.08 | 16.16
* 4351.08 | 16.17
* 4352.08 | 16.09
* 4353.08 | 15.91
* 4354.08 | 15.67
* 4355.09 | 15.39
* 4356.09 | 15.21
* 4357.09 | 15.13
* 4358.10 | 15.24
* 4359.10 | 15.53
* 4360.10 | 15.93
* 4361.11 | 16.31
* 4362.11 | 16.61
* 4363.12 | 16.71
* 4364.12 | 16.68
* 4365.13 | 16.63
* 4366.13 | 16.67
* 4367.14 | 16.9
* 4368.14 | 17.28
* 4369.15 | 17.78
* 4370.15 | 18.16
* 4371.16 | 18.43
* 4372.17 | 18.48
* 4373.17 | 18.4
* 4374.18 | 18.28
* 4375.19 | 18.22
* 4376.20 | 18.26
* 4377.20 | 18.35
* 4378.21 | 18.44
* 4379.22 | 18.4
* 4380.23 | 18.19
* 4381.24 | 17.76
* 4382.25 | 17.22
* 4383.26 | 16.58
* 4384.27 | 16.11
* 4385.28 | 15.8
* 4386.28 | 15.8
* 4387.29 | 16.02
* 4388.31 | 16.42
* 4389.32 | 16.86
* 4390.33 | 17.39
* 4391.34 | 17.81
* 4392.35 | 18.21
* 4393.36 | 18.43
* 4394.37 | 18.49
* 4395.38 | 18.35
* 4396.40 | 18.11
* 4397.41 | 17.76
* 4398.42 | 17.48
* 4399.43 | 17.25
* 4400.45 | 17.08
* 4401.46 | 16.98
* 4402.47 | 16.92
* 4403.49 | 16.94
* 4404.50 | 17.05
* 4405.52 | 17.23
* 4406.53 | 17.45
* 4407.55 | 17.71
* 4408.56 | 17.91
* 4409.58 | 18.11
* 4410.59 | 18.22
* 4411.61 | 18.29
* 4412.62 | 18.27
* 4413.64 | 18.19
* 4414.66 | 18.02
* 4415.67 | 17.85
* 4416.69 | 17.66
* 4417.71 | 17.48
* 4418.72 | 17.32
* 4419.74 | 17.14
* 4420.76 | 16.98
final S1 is 0.8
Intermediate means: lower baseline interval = 16.9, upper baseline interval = 17.4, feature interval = 16.8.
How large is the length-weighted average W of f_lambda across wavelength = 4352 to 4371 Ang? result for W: 16.4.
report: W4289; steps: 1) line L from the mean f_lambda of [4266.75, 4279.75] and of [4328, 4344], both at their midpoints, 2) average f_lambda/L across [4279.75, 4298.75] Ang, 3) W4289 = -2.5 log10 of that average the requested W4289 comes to -0.02 mag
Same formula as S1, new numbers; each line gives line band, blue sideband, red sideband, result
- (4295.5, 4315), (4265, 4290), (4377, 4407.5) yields 2.64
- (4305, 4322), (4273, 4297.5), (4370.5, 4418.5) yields 0.69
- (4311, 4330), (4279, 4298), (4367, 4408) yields 0.12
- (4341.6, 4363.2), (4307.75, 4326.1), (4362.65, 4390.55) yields 1.71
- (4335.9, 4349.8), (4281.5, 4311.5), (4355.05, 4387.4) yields 0.12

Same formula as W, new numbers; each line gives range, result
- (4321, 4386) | 16.7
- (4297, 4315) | 15.3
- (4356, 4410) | 17.3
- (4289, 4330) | 16.4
